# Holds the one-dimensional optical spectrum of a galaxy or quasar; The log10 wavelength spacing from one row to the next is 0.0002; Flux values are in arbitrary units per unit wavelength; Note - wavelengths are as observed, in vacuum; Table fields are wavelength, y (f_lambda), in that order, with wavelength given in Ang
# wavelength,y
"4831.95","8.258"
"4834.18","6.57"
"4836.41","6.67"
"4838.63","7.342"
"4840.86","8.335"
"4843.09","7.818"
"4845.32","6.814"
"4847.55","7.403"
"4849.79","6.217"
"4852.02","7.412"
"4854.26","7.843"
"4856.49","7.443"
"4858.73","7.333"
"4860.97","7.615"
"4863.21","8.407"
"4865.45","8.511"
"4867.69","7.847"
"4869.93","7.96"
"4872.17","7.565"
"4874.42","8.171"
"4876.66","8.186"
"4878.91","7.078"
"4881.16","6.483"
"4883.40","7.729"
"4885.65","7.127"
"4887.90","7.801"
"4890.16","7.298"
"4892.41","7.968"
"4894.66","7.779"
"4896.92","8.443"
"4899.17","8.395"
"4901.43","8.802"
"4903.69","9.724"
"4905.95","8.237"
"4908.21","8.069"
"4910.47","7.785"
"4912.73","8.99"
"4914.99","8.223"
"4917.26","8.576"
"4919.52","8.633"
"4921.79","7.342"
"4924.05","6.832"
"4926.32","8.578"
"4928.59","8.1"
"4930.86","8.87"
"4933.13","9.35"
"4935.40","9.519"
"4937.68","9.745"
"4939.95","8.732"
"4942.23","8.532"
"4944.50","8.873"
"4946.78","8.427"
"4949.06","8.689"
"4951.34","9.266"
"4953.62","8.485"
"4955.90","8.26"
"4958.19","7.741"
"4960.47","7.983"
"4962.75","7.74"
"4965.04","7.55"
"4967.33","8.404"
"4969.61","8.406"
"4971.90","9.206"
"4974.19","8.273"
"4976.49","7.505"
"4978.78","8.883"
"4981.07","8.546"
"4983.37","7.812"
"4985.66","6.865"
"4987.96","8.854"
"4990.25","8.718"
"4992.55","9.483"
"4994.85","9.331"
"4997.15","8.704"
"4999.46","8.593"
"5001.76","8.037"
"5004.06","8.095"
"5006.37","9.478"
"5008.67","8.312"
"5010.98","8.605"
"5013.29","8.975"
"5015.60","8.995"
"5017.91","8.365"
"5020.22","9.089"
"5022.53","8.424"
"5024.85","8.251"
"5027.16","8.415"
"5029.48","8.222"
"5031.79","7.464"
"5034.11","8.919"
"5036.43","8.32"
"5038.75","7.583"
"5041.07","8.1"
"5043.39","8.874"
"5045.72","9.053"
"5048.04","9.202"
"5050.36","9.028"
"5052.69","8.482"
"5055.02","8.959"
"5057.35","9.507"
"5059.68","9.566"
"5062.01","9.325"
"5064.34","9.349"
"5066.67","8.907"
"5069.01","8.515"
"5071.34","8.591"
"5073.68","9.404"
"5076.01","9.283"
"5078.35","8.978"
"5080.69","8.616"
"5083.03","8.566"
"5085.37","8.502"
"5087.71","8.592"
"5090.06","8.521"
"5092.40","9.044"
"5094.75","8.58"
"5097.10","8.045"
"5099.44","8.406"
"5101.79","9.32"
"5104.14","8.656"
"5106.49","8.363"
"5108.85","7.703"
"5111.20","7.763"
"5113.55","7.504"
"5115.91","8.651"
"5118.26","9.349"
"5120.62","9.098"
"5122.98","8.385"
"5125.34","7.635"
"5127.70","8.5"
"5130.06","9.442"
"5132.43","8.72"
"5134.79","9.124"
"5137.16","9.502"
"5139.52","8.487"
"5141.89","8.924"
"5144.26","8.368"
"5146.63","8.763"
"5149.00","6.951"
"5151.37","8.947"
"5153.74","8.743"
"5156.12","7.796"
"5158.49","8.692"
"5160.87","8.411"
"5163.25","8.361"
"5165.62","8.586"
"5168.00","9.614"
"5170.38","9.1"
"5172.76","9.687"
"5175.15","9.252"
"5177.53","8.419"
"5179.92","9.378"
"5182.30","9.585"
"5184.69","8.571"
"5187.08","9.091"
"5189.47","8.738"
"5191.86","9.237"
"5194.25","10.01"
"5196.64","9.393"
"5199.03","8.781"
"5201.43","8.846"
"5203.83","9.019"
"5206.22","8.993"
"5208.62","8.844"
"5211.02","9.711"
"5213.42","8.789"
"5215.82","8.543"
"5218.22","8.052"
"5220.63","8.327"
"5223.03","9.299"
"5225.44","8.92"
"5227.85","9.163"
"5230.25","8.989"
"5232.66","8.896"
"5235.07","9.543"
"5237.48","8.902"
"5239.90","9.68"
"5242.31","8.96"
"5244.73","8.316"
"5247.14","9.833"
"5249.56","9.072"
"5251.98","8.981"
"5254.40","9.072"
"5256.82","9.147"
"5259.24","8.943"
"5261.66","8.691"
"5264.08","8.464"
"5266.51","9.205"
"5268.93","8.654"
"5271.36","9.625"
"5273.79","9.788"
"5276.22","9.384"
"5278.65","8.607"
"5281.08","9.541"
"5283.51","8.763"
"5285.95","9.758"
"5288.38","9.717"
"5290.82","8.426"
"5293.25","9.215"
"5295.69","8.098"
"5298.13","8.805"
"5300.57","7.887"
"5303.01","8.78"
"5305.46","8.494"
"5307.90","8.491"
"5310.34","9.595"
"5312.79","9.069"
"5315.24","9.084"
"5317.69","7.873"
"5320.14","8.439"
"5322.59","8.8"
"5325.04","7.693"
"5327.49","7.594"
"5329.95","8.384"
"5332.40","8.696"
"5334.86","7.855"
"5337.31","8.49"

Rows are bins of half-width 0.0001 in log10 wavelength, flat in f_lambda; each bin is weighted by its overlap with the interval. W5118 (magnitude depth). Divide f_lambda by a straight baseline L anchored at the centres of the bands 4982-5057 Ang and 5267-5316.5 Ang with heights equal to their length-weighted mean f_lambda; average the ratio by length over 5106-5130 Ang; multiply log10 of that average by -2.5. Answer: 0.05 mag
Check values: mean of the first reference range 8.56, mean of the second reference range 8.99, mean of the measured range 8.35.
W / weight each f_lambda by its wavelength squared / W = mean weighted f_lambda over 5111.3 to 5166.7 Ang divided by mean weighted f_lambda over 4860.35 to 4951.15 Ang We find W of 1.14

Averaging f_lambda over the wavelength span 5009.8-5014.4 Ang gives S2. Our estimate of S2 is 8.78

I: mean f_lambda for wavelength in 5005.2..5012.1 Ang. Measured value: 8.8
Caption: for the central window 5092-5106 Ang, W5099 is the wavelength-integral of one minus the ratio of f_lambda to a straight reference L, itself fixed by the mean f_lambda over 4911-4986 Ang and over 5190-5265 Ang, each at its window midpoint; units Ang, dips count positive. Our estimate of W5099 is 0.1 Ang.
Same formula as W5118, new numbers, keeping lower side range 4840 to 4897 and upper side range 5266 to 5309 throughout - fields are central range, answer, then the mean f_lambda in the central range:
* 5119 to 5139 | -0.04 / 8.8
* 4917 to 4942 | -0.10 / 8.57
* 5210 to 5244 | -0.03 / 8.97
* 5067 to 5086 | -0.07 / 8.82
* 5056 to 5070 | -0.12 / 9.2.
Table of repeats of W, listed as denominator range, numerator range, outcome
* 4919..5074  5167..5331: 1.15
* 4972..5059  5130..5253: 1.12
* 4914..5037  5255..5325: 1.18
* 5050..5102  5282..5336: 1.06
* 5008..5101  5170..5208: 1.11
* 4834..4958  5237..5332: 1.28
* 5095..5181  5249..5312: 1.10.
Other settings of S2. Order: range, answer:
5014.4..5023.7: 8.72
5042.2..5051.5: 9.04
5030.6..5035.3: 8.2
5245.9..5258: 9.22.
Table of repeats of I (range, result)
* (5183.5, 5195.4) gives 9.13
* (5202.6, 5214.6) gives 9.07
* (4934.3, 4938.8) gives 9.62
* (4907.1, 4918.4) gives 8.33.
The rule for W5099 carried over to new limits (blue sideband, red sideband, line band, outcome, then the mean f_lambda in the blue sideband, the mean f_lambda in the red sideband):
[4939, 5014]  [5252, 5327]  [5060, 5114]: -0.37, 8.46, 8.86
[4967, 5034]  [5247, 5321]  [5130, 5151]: 0.12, 8.5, 8.94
